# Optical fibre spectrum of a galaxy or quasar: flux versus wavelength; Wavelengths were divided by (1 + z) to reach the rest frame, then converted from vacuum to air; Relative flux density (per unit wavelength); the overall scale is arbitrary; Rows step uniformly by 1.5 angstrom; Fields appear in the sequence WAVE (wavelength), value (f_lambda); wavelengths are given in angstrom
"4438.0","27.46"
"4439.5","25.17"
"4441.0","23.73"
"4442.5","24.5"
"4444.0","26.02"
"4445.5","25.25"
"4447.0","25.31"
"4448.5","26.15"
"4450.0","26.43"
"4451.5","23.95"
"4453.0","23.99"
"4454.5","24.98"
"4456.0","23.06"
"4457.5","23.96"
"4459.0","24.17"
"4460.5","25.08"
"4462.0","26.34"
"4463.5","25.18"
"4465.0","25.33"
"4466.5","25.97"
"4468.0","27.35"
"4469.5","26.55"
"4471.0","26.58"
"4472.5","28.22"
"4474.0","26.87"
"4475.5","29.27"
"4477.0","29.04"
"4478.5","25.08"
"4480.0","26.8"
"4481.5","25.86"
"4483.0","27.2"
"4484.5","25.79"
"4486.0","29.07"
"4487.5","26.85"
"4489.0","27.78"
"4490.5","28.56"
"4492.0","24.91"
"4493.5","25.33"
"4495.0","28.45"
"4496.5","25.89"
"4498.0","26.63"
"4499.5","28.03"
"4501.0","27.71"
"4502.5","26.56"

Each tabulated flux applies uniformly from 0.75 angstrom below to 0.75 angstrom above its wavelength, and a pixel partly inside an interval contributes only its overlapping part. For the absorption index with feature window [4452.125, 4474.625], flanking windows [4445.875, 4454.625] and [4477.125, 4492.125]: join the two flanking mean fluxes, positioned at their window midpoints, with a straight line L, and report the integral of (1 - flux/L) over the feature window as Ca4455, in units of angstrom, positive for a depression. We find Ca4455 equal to 0.3 angstrom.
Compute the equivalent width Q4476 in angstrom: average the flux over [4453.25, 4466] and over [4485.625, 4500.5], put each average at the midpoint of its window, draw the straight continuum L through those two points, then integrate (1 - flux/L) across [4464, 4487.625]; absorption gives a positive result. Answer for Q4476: -0.99 angstrom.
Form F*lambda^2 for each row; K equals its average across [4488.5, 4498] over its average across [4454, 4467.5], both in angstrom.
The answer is 1.09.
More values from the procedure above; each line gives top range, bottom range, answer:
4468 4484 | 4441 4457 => 1.10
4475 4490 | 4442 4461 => 1.11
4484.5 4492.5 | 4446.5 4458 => 1.12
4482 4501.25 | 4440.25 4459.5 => 1.11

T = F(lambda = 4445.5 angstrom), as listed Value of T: 25.25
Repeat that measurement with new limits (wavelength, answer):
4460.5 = 25.08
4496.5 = 25.89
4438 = 27.46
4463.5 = 25.18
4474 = 26.87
